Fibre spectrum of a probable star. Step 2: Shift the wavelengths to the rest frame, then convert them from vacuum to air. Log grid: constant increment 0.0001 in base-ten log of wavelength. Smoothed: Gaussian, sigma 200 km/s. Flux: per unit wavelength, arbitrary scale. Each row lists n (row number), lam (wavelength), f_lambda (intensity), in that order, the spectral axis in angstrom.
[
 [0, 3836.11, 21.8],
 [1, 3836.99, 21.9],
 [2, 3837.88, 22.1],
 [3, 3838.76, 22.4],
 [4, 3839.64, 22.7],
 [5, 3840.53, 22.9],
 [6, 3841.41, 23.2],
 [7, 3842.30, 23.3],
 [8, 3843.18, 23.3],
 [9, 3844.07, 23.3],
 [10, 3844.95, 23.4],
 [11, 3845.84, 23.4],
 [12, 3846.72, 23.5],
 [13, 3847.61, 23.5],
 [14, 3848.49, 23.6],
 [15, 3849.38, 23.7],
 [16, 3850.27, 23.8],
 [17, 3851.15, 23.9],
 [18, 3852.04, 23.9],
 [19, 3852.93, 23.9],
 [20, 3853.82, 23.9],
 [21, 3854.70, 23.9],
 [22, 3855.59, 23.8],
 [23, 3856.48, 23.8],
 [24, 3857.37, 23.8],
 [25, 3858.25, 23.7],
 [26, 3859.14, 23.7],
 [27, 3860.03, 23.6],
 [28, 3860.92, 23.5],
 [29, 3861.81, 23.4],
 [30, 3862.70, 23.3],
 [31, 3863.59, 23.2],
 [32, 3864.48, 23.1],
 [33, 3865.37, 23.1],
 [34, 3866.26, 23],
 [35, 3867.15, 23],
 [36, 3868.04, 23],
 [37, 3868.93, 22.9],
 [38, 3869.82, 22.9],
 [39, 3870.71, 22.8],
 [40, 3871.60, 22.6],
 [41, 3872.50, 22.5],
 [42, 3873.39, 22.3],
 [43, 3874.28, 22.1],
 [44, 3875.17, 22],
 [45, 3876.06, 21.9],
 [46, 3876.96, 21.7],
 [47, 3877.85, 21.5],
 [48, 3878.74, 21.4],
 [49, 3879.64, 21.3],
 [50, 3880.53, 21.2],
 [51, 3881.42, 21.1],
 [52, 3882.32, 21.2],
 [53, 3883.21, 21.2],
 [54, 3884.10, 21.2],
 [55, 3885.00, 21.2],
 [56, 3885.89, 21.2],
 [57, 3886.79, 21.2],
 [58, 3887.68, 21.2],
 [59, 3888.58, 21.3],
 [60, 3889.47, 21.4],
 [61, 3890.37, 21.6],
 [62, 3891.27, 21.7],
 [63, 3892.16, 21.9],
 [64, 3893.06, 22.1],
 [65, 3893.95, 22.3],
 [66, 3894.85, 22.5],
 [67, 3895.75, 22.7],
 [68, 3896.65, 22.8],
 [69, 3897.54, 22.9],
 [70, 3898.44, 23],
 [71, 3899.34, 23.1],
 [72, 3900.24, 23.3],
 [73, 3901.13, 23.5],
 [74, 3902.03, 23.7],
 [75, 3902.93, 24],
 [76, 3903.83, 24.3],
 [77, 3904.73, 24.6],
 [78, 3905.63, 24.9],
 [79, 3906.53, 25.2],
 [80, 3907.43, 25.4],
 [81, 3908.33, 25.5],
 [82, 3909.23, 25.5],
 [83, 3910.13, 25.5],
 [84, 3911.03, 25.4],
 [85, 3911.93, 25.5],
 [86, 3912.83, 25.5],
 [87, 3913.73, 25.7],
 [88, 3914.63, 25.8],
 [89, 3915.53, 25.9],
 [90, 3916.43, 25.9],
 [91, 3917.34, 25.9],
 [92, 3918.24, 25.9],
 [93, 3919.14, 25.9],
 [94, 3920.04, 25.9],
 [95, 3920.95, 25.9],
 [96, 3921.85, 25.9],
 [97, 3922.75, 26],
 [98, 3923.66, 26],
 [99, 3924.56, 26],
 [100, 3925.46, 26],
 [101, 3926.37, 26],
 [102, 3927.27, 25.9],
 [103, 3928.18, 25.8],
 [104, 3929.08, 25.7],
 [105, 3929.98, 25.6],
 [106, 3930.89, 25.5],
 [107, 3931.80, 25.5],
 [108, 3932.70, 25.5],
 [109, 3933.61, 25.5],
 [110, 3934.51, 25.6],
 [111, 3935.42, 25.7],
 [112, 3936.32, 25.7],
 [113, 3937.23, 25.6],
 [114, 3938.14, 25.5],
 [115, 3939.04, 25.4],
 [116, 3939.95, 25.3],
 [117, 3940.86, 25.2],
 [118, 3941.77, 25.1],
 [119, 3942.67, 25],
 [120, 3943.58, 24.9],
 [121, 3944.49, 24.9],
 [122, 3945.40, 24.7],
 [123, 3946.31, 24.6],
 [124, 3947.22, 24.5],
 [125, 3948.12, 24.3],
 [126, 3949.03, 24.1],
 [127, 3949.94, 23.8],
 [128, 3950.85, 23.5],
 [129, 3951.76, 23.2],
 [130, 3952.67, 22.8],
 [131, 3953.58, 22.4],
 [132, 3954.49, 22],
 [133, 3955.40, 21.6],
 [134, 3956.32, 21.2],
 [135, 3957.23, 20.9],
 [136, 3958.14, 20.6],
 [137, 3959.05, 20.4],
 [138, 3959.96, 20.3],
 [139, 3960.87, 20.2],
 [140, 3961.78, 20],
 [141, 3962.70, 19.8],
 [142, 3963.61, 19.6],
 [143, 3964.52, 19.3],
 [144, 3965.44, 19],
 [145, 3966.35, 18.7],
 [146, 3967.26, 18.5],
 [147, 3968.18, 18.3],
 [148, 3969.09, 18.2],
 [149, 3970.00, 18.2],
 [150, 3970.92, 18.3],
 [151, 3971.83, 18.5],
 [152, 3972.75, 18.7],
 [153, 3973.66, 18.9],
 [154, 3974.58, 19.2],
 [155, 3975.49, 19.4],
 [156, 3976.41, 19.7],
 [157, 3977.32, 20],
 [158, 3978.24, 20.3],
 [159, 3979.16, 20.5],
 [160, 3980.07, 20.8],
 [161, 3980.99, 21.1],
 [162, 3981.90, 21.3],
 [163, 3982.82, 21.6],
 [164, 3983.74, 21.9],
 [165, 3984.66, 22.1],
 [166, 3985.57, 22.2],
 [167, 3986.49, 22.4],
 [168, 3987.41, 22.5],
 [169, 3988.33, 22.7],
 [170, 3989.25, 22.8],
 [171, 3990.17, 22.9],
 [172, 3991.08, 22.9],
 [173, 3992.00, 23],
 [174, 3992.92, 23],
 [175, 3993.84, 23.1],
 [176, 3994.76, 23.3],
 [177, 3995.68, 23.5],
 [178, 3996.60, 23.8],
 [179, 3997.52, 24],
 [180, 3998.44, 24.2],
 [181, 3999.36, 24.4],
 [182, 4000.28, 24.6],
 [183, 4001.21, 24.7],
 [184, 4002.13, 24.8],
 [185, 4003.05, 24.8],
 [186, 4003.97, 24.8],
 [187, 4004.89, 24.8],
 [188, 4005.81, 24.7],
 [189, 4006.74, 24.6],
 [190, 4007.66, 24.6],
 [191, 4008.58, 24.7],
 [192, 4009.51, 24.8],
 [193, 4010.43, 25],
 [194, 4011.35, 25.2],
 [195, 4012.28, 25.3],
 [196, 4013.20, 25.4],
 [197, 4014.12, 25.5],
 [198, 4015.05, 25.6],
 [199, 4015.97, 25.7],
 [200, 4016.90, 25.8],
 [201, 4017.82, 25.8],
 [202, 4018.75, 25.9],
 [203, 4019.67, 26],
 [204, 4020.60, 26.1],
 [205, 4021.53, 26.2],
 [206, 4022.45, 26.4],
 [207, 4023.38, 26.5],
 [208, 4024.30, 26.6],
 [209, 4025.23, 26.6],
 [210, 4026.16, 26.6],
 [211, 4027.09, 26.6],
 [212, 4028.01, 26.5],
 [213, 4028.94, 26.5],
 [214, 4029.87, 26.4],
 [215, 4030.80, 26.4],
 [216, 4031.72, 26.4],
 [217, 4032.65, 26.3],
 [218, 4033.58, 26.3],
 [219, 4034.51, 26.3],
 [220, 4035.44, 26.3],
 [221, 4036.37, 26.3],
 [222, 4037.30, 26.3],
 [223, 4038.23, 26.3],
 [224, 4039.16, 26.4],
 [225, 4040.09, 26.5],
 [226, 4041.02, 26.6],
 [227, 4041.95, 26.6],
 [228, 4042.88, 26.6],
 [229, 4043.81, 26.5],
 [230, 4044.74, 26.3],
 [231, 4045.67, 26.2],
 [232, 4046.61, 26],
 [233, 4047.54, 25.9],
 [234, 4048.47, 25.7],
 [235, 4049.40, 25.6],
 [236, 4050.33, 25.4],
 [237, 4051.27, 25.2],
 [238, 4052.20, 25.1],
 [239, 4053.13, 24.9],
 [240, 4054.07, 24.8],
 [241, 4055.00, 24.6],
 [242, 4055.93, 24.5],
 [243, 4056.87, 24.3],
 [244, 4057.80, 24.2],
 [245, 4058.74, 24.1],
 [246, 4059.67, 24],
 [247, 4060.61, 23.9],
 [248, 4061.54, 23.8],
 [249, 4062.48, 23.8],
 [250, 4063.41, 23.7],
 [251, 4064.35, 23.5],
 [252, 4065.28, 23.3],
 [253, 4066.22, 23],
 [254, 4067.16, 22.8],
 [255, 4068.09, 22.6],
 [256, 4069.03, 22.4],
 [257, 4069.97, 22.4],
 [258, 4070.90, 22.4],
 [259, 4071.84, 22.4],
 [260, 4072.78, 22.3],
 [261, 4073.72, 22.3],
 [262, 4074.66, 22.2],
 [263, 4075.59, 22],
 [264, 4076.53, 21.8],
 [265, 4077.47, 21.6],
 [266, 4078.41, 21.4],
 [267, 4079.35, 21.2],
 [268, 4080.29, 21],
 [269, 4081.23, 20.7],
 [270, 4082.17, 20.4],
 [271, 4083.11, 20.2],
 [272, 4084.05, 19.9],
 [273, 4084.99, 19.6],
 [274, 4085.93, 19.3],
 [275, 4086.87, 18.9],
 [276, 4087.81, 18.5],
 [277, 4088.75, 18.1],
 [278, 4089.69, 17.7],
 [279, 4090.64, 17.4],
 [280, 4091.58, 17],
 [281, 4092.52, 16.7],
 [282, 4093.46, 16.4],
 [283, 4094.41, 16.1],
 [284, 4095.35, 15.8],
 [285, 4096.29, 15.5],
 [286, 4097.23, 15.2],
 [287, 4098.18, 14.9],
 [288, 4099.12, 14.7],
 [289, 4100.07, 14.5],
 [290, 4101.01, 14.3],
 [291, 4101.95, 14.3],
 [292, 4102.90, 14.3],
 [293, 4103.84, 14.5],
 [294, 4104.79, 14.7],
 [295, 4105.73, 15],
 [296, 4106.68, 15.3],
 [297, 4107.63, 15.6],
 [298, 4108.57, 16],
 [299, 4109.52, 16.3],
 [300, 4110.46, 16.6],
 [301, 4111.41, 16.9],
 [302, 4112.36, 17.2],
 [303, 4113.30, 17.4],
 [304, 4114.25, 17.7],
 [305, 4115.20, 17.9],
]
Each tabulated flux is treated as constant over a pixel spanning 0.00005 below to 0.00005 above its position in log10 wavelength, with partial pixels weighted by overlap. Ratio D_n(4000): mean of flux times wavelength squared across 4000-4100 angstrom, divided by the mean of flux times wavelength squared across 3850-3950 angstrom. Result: 1.1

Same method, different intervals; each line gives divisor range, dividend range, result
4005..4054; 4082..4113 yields 0.66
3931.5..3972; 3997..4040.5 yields 1.18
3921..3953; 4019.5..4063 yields 1.08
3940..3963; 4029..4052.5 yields 1.20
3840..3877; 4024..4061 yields 1.22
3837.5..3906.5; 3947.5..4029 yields 1.06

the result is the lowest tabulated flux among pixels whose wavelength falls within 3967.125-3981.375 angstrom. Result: 18.2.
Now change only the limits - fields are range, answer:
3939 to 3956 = 21.6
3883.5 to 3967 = 18.7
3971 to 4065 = 18.5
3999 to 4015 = 24.4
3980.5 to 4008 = 21.1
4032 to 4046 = 26.2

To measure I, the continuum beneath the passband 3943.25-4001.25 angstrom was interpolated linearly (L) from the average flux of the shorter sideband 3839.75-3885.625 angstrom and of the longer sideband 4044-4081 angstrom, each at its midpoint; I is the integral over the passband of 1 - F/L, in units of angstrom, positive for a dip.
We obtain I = 4.1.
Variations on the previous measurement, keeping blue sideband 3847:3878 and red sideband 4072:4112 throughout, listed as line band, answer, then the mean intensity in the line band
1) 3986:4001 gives -2.4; 23.3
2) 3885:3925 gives -3.5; 24.1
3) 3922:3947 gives -4.6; 25.5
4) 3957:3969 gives 0.7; 19.6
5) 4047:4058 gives -3.7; 25.1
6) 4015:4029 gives -4.9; 26.2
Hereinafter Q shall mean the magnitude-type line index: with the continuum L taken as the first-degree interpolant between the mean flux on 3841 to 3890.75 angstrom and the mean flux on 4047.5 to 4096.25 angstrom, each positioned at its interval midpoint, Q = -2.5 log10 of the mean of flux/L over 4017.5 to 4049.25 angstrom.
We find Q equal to -0.20 mag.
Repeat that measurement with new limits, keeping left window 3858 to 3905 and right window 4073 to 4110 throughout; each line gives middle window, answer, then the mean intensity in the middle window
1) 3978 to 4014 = -0.18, 23.5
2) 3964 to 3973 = 0.11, 18.6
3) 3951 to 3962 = -0.03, 21.4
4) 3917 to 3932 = -0.20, 25.9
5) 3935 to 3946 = -0.19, 25.2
